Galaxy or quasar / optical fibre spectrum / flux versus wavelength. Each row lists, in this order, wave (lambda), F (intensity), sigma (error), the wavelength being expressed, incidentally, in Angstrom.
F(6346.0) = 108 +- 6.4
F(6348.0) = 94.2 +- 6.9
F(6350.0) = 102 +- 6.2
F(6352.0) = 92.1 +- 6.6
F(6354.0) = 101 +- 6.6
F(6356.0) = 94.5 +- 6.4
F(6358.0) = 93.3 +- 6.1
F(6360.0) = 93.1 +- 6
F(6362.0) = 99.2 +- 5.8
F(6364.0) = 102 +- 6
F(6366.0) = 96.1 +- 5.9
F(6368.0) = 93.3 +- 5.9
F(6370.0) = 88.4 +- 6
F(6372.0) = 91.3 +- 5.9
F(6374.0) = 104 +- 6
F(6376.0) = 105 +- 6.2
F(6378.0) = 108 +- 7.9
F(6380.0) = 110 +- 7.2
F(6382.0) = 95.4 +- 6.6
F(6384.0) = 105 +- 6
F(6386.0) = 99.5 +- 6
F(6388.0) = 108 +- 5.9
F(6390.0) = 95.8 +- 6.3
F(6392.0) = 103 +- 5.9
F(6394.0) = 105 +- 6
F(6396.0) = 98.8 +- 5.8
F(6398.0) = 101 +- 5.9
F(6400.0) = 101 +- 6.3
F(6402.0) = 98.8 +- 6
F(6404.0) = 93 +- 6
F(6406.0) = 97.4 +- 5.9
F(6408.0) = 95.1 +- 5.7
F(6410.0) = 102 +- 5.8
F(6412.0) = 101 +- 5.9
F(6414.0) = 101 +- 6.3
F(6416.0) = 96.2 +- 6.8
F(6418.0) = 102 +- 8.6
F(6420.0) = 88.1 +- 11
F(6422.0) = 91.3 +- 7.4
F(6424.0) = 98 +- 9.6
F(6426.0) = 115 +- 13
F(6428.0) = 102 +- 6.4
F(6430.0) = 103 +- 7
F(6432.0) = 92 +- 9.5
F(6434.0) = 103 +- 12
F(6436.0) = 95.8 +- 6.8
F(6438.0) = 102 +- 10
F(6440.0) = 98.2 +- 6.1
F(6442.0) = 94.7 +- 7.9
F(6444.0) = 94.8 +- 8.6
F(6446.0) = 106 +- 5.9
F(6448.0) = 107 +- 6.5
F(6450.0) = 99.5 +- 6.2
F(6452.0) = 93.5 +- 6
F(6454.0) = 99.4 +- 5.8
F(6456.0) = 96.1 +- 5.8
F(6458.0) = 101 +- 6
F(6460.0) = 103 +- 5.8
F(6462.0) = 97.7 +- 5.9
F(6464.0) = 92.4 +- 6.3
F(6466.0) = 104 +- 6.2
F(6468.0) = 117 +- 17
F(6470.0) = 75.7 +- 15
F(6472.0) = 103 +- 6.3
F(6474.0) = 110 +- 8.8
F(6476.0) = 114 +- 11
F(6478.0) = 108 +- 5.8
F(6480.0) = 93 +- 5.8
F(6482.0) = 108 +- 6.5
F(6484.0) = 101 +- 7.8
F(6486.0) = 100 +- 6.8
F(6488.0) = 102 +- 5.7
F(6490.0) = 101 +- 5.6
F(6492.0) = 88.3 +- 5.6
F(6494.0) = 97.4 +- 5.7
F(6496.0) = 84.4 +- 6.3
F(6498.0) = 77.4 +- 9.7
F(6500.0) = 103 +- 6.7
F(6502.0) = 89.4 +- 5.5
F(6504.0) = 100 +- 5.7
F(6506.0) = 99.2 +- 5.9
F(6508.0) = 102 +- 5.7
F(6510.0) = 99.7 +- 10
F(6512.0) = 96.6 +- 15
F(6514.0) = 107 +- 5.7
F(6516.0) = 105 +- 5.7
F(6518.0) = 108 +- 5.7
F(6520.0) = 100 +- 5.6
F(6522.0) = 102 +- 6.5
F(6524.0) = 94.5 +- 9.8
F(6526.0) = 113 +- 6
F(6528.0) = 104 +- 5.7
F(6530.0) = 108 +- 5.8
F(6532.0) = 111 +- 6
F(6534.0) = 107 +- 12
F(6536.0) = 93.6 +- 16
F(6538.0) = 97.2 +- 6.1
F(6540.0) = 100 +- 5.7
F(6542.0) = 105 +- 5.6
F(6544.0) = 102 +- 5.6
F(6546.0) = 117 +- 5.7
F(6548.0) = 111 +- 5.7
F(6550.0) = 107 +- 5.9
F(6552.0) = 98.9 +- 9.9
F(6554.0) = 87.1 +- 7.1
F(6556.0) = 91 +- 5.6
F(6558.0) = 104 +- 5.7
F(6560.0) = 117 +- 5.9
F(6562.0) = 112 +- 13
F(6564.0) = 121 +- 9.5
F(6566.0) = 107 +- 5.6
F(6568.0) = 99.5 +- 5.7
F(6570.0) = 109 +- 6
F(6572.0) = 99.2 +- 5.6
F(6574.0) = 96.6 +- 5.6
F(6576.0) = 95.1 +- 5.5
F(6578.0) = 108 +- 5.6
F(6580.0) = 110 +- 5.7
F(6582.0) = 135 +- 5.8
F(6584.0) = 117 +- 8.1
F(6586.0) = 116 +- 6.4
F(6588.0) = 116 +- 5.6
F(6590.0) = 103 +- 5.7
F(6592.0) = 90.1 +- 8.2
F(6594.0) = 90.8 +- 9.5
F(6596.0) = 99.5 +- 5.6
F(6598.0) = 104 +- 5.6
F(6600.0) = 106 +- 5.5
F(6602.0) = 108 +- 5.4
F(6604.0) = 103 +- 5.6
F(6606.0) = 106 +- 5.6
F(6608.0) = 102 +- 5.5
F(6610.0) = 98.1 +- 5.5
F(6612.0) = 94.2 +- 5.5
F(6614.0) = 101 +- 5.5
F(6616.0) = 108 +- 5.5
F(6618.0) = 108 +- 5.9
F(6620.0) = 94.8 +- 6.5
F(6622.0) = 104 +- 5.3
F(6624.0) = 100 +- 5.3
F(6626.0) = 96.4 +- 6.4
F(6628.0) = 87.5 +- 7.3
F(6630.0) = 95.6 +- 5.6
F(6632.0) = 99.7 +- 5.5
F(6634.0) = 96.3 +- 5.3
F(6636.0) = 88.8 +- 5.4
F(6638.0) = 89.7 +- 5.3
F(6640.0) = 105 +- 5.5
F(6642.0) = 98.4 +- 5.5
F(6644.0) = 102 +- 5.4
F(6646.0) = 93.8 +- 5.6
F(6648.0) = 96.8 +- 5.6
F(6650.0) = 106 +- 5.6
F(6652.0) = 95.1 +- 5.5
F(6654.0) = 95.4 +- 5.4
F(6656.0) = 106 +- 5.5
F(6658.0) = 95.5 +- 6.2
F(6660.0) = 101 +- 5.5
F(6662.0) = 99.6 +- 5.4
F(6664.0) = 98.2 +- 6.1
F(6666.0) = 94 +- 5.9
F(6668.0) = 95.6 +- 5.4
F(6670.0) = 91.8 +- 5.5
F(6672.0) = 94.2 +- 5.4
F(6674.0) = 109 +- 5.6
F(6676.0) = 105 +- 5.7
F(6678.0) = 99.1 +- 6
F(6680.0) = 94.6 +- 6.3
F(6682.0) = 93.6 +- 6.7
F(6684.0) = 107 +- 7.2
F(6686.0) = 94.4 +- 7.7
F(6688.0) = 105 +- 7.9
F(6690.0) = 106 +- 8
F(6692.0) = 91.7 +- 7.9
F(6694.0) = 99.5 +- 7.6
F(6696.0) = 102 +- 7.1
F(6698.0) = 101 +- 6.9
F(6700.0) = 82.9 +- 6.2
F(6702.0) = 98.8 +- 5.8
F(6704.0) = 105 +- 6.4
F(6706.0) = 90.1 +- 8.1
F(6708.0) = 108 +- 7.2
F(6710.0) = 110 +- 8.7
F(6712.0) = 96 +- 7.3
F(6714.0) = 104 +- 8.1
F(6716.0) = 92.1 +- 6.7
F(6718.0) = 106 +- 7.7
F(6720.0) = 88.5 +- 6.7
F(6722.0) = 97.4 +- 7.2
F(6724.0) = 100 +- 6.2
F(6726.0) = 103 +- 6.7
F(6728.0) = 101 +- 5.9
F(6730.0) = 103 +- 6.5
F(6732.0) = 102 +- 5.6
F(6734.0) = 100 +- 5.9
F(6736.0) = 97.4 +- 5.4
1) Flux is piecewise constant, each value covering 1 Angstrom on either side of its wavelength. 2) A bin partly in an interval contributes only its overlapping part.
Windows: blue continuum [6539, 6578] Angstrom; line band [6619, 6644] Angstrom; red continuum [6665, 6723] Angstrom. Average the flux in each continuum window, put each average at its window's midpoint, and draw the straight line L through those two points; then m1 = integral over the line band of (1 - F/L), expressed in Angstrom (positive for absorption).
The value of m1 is 1.16 Angstrom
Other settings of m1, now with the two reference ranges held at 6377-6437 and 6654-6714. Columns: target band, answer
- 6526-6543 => -0.7 Angstrom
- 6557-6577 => -1.3 Angstrom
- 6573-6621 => -2.5 Angstrom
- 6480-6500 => 0.8 Angstrom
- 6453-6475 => 0.0 Angstrom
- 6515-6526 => -0.3 Angstrom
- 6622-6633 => 0.3 Angstrom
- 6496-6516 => 0.6 Angstrom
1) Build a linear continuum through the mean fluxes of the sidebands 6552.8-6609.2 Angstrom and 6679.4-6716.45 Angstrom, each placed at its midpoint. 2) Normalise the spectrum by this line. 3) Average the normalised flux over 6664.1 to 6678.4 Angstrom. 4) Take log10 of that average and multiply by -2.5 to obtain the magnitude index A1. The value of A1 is 0.02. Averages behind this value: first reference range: 105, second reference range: 99.2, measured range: 98.3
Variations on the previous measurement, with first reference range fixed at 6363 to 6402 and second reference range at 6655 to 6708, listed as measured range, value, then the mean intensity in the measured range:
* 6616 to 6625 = -0.04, 102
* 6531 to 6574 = -0.05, 104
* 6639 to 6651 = -0.02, 100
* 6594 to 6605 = -0.04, 103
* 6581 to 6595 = -0.11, 110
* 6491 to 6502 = 0.11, 90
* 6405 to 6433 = 0.02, 98.9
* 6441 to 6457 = 0.01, 98.9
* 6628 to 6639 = 0.06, 93.4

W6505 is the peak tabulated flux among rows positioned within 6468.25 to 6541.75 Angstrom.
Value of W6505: 114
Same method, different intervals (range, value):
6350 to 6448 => 115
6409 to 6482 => 117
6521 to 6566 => 121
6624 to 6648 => 105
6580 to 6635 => 135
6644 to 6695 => 109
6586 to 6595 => 116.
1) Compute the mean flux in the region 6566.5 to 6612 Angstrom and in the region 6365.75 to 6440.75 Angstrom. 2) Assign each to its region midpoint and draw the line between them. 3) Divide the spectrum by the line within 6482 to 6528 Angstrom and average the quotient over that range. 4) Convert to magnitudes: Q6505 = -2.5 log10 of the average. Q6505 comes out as 0.04 mag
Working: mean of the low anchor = 99.6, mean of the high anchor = 105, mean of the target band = 99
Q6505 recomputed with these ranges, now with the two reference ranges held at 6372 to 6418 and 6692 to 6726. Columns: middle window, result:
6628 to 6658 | 0.021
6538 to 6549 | -0.066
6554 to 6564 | -0.062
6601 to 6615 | -0.025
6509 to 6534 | -0.044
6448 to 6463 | 0.014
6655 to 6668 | 0.003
